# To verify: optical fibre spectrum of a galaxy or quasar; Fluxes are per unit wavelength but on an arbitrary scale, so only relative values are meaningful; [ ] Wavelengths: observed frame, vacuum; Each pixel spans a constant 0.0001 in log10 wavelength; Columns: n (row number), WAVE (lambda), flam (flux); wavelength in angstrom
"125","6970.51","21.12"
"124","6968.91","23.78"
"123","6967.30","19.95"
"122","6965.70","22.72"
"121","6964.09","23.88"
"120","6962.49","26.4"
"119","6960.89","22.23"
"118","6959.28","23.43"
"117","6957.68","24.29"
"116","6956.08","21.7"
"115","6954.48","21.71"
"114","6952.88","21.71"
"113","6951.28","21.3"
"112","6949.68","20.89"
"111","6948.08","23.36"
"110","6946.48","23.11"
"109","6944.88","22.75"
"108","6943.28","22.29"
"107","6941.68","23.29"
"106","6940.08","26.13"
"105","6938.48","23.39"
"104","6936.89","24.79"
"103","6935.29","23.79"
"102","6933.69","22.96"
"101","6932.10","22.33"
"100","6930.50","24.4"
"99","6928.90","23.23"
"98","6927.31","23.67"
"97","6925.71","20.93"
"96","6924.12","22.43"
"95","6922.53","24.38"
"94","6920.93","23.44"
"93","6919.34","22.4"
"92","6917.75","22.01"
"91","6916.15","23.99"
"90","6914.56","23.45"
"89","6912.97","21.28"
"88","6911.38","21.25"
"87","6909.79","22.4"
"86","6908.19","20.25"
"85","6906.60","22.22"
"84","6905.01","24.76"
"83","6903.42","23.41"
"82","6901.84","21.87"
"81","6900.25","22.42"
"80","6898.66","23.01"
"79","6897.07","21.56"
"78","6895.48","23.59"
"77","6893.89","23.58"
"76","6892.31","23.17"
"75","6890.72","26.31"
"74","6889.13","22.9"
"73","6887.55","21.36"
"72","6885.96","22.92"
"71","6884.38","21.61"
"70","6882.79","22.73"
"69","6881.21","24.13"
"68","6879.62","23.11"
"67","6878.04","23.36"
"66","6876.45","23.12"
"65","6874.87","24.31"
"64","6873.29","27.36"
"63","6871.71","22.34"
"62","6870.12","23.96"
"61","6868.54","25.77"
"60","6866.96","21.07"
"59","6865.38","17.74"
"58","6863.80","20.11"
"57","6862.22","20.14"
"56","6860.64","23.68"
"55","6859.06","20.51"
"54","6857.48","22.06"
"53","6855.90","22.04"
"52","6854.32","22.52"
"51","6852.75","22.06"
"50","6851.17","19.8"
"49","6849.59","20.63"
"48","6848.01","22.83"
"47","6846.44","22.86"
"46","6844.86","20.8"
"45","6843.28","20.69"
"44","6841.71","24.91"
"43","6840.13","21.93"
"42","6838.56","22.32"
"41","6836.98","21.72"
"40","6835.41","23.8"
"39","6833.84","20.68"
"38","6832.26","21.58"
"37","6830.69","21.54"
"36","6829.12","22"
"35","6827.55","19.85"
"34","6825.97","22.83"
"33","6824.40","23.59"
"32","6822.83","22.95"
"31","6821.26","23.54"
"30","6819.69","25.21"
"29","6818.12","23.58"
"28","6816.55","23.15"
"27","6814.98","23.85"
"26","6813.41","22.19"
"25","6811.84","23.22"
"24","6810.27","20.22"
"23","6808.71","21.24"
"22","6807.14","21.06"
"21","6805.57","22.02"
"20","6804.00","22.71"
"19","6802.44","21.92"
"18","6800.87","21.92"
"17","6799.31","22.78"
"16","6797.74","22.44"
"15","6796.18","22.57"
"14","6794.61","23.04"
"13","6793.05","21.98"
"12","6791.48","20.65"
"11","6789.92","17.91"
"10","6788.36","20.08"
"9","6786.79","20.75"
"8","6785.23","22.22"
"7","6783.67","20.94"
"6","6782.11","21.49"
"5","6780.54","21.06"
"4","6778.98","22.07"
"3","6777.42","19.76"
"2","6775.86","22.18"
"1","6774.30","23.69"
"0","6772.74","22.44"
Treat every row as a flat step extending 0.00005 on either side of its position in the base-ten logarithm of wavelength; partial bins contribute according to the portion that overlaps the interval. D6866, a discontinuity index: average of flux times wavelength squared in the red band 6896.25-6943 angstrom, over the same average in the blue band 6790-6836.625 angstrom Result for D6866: 1.1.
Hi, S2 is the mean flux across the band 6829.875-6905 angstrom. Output 22.5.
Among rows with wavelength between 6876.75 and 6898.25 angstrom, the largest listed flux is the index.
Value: 26.31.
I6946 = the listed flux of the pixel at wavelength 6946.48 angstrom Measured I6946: 23.11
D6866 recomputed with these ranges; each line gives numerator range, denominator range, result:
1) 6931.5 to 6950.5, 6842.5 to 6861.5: 1.10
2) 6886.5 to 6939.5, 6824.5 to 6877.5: 1.06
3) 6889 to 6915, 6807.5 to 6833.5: 1.04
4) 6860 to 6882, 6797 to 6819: 1.04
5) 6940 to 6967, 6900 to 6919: 1.03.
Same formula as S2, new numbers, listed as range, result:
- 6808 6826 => 23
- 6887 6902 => 23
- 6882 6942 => 23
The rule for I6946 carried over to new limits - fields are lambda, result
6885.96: 22.92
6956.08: 21.7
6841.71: 24.91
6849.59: 20.63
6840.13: 21.93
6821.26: 23.54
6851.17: 19.8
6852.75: 22.06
